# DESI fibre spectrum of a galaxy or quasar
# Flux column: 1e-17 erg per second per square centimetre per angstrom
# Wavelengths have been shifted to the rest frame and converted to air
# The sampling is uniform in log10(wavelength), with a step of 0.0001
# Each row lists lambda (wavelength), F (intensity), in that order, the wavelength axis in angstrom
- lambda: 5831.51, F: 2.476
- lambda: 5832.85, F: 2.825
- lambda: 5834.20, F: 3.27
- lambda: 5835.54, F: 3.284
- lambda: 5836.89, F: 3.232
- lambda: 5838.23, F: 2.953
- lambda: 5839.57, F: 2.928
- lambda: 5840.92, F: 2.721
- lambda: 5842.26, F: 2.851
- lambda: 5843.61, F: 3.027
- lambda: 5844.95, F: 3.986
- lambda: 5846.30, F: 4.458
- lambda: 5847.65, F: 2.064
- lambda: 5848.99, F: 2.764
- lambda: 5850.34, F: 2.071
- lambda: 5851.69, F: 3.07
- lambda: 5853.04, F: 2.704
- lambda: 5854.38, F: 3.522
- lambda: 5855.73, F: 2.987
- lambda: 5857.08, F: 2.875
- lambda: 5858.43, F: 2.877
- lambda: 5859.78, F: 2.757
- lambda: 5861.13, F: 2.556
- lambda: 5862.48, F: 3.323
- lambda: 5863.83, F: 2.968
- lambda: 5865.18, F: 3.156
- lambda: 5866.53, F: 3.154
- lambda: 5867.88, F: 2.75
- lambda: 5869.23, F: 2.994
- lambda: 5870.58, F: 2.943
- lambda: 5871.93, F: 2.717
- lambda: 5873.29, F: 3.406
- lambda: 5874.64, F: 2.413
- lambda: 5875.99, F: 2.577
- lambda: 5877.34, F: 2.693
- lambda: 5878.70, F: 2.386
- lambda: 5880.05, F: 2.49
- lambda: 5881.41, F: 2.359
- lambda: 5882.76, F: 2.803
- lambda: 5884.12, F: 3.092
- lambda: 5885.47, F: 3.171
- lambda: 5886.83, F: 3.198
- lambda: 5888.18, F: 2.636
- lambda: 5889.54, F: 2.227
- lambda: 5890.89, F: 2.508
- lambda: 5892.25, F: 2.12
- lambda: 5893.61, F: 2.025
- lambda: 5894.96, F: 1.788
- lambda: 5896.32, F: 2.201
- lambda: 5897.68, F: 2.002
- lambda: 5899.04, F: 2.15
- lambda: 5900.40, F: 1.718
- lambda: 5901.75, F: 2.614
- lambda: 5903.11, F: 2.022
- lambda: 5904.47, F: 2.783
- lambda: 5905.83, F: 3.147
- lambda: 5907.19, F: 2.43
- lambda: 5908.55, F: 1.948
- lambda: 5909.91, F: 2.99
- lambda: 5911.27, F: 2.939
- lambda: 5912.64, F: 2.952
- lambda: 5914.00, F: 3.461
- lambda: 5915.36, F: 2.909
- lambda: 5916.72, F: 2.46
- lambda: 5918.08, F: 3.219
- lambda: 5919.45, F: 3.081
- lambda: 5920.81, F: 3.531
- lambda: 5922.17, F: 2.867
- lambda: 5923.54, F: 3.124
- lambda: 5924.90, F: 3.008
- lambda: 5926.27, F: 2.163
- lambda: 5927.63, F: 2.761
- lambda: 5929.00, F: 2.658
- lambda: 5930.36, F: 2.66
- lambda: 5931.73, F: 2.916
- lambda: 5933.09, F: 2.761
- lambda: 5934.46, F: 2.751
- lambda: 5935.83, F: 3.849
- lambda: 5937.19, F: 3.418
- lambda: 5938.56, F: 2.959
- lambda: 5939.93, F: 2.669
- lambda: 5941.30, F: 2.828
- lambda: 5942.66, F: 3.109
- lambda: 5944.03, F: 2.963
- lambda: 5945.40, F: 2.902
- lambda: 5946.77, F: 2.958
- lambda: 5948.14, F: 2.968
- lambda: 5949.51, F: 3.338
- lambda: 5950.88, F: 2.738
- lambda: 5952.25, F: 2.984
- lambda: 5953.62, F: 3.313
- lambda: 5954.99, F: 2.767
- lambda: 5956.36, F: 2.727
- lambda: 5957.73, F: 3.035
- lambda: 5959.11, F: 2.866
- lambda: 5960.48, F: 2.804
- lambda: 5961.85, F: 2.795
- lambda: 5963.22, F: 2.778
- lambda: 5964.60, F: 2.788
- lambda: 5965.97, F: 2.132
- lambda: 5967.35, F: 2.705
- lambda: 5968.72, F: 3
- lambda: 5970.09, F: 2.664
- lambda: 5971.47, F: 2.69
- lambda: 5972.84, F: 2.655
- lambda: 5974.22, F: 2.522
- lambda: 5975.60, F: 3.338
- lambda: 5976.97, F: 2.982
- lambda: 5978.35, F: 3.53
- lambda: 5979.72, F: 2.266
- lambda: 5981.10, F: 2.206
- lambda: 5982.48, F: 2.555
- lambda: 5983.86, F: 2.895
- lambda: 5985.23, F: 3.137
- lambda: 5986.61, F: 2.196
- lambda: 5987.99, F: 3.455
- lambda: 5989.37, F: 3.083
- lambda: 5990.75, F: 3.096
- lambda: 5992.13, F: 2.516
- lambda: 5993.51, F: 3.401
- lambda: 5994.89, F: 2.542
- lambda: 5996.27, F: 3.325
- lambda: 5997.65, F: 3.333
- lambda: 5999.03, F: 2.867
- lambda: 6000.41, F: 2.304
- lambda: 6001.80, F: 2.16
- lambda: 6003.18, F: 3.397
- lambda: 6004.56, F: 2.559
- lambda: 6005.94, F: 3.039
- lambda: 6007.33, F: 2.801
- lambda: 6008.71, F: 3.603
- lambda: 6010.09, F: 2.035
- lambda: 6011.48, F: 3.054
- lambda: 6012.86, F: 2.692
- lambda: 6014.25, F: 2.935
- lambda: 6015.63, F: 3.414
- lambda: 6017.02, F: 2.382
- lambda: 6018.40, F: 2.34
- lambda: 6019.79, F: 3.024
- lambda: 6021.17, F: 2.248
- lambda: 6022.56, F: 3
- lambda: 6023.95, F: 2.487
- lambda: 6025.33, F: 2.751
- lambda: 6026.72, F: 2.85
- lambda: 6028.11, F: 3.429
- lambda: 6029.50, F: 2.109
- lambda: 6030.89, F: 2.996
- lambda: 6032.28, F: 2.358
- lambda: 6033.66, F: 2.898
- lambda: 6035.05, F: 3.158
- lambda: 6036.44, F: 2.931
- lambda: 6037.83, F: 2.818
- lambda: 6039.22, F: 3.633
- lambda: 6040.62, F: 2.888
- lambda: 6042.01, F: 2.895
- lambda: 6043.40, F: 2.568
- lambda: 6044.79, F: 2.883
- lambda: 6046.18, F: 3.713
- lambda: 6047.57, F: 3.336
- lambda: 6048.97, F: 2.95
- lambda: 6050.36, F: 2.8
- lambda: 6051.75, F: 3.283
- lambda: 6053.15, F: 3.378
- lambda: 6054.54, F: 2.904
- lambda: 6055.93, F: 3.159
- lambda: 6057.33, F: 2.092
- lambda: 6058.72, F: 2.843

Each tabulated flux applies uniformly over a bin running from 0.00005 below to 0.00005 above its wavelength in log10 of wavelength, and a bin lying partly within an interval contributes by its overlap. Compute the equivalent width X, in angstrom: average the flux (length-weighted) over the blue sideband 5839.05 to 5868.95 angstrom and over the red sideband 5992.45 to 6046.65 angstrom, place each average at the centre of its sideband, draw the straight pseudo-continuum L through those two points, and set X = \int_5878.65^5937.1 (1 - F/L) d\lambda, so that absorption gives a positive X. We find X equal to 5.1 angstrom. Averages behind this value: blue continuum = 2.98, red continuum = 2.86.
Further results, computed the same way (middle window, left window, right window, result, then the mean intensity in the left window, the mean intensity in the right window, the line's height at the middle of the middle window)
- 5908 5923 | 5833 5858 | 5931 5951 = 0.3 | 3.04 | 3.02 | 3.02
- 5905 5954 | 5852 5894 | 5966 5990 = -2.4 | 2.79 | 2.8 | 2.8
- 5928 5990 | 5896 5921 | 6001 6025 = -3.7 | 2.65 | 2.77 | 2.71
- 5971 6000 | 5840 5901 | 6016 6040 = -1.0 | 2.74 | 2.8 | 2.78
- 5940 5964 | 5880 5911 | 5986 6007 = -2.0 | 2.46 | 2.88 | 2.7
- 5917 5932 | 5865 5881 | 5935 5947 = 0.5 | 2.79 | 3.07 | 3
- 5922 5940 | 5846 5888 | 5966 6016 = -0.3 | 2.86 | 2.85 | 2.85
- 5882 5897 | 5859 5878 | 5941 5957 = 2.0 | 2.89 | 2.97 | 2.91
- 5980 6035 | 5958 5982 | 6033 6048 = 2.0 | 2.75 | 3.06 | 2.92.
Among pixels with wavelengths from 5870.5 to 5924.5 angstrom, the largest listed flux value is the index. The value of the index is 3.531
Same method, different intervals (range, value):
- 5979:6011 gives 3.603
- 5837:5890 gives 4.458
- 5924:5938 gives 3.849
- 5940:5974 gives 3.338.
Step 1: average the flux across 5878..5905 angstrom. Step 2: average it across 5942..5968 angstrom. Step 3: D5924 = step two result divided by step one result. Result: 1.19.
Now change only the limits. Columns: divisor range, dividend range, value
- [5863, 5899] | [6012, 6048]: 1.09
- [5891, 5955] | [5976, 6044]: 1.03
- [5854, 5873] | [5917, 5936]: 0.98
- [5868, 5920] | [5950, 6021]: 1.08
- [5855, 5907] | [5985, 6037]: 1.07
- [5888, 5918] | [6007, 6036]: 1.13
